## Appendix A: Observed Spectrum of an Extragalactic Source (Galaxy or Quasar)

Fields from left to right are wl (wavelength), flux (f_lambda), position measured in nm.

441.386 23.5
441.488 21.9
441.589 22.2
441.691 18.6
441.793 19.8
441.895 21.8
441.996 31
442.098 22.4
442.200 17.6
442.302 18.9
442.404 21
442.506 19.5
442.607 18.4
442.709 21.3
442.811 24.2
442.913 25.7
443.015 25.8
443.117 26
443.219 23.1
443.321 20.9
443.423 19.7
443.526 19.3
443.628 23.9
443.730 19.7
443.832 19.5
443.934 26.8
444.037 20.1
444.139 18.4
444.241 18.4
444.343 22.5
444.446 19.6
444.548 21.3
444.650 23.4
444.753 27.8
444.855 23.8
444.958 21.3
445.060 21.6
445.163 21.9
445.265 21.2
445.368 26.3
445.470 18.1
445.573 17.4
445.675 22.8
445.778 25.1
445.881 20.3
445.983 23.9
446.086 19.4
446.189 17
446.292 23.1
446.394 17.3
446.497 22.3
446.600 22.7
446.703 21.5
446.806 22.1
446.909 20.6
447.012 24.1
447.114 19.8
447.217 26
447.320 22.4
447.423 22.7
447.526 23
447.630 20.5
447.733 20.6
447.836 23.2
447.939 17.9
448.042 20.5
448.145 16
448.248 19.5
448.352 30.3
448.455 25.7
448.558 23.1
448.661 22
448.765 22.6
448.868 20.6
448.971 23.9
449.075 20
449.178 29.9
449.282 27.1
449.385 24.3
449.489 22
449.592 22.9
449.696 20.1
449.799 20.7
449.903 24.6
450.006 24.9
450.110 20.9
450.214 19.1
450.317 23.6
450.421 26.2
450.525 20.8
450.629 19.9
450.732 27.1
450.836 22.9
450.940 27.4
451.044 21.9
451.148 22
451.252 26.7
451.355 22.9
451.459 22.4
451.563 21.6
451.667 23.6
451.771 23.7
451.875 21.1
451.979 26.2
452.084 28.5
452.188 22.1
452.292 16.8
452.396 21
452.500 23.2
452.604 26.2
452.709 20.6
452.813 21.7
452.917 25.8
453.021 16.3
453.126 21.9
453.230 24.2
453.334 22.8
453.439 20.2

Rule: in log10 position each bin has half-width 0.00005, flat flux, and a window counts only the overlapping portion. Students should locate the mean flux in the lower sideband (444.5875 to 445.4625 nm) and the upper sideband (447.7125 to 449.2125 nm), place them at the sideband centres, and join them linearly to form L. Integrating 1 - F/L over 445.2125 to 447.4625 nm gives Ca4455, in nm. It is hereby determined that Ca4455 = 0.12 nm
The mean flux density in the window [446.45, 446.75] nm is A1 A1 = 22.1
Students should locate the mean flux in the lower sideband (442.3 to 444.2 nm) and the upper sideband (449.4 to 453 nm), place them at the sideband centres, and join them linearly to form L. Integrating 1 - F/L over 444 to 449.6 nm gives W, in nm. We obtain 0.06 nm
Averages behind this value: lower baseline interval 21.8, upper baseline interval 22.9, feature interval 22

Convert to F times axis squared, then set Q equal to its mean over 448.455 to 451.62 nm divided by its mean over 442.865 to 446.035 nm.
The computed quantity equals 1.08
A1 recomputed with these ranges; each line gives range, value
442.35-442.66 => 19.7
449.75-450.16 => 22.8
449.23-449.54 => 24.4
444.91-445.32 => 21.5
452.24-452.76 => 21.6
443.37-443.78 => 20.6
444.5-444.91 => 24.1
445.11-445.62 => 21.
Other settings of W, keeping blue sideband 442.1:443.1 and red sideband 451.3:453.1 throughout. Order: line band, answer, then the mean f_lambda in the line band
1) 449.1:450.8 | -0.075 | 23.3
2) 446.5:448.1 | 0.017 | 21.8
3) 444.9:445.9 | 0.010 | 21.6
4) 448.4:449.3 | -0.063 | 23.8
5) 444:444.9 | 0.003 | 21.7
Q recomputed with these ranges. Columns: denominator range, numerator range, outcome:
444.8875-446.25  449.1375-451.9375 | 1.12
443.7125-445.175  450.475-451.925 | 1.10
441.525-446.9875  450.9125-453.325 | 1.09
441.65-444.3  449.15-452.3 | 1.12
